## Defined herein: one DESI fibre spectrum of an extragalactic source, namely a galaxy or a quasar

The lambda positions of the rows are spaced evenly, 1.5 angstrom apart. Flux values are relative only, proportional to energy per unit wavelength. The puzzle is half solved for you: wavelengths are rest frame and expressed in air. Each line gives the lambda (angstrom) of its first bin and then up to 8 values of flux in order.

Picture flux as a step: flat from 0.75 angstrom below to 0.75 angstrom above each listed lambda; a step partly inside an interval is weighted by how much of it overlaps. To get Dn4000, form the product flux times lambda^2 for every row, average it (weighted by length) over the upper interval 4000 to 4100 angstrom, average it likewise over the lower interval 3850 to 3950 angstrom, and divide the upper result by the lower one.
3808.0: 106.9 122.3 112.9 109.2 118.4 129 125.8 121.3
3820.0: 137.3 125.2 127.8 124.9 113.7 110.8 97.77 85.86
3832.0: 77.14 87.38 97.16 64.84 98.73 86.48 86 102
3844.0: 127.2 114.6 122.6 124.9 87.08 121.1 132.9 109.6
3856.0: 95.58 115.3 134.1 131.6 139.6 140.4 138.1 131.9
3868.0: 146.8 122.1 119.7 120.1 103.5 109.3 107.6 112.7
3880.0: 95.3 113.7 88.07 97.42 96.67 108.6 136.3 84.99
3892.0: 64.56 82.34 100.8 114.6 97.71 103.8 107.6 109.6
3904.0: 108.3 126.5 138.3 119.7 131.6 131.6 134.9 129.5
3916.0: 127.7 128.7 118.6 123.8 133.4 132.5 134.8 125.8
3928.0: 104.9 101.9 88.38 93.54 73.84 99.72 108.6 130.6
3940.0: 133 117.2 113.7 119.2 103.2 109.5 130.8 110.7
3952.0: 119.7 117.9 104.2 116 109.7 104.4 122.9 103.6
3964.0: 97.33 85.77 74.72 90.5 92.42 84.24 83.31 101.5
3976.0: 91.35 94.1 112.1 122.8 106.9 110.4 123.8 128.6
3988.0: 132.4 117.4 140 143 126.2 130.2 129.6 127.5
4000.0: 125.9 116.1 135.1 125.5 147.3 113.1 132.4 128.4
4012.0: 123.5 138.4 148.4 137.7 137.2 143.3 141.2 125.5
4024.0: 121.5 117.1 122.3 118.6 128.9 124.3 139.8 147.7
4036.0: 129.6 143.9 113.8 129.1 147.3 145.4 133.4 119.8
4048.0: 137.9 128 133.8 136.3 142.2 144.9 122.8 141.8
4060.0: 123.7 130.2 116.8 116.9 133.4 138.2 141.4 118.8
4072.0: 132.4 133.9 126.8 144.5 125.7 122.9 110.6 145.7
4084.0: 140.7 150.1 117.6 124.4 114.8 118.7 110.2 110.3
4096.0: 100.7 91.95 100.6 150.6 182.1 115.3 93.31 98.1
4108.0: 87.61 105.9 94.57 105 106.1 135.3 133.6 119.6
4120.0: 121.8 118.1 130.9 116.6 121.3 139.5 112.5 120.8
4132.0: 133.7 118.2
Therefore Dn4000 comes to 1.21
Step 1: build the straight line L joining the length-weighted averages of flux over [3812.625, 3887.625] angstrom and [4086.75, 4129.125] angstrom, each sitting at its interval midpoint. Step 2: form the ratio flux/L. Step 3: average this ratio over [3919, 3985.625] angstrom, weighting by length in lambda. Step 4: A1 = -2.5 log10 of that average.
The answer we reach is 0.06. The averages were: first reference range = 113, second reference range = 116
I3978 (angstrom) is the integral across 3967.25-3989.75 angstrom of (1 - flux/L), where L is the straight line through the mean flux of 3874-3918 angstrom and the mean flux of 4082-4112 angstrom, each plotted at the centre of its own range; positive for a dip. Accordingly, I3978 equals 1.6 angstrom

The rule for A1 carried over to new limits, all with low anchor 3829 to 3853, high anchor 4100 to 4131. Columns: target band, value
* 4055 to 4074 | -0.13 mag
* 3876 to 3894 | 0.04 mag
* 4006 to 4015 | -0.17 mag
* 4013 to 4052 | -0.17 mag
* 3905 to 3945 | -0.13 mag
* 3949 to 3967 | 0.00 mag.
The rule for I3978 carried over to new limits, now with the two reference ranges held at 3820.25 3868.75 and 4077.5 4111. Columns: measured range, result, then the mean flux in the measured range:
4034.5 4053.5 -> -2.7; 134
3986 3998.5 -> -1.6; 131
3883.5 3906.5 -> 2.2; 103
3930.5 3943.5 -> 0.9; 107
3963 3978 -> 3.4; 89.7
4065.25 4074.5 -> -1.2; 133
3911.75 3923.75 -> -1.5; 129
